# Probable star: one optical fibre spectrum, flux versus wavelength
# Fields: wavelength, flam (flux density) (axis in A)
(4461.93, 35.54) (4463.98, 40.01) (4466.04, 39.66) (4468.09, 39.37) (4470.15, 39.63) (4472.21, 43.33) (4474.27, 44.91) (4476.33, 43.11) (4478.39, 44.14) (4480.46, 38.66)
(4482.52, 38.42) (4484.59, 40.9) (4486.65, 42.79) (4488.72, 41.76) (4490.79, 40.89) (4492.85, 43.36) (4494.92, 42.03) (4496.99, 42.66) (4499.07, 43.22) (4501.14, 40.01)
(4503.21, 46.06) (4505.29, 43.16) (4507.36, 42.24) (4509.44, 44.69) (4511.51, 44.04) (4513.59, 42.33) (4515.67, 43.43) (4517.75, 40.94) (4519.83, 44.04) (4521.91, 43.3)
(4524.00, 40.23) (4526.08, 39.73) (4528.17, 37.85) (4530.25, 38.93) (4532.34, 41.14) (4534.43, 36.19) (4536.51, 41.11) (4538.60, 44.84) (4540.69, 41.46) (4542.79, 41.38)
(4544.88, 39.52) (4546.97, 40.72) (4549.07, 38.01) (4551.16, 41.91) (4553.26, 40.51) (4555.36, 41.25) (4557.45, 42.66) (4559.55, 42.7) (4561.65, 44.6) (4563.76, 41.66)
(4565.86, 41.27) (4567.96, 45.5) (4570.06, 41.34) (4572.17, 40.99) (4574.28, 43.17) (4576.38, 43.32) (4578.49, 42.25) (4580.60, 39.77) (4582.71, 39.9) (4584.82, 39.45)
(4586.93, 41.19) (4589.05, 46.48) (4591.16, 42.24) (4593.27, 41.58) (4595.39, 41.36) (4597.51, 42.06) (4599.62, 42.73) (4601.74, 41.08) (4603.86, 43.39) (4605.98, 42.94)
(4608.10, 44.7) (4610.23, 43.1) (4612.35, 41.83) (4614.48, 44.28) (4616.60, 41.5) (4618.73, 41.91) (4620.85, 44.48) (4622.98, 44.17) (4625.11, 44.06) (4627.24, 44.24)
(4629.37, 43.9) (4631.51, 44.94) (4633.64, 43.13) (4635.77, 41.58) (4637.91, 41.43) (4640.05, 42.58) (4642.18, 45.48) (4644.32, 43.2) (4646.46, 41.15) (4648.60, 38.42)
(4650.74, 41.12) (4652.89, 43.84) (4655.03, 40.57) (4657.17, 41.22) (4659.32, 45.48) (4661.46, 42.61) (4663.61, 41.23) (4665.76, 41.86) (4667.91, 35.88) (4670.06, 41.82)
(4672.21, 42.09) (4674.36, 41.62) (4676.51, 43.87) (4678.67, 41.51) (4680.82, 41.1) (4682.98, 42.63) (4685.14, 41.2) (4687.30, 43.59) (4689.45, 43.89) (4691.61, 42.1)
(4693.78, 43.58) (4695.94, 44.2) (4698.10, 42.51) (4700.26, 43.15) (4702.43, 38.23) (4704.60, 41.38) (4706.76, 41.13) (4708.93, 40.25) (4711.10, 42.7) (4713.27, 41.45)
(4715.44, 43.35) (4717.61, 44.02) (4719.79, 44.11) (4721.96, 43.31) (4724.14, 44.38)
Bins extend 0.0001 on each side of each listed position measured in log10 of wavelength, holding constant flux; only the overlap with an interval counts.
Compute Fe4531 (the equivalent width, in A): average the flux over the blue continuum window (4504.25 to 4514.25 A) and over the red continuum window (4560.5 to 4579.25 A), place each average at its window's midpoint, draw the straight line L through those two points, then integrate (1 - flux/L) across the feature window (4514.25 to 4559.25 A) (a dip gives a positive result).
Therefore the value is 2.2 A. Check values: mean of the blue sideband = 43.3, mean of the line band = 41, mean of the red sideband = 42.7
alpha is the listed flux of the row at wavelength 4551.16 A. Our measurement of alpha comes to 41.91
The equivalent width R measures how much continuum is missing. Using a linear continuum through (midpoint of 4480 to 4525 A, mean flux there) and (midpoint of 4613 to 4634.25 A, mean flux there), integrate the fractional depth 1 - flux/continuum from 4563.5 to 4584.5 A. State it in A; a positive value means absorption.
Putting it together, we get 0.61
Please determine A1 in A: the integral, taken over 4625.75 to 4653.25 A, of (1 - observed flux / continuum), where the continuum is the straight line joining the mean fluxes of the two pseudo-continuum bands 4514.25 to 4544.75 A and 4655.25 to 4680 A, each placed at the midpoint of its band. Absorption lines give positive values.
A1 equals -0.74 A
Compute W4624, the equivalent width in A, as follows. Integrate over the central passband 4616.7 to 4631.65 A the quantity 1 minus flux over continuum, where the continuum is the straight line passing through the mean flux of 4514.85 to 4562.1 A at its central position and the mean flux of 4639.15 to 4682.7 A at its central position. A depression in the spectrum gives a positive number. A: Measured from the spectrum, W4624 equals -0.8 A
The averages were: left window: 41.1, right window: 41.8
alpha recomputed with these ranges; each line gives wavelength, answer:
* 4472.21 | 43.33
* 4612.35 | 41.83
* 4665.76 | 41.86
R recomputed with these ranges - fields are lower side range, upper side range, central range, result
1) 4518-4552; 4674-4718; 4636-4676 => 0.1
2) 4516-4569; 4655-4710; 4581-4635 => -1.6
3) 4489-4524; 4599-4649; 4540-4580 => 1.0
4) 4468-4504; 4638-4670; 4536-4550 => 0.3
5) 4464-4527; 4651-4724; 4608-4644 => -1.0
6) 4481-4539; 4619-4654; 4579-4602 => 0.5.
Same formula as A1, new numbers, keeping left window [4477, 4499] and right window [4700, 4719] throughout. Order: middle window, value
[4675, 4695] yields -0.4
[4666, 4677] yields 0.2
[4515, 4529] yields 0.1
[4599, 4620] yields -0.5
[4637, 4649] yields -0.2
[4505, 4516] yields -0.4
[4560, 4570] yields -0.3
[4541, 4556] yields 0.4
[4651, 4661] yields -0.2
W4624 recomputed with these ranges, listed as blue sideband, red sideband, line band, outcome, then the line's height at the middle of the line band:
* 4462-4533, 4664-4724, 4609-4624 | -0.4 A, 42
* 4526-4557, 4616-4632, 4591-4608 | 0.1 A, 42.7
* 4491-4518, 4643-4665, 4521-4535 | 1.0 A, 42.8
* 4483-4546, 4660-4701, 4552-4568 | -0.2 A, 41.9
